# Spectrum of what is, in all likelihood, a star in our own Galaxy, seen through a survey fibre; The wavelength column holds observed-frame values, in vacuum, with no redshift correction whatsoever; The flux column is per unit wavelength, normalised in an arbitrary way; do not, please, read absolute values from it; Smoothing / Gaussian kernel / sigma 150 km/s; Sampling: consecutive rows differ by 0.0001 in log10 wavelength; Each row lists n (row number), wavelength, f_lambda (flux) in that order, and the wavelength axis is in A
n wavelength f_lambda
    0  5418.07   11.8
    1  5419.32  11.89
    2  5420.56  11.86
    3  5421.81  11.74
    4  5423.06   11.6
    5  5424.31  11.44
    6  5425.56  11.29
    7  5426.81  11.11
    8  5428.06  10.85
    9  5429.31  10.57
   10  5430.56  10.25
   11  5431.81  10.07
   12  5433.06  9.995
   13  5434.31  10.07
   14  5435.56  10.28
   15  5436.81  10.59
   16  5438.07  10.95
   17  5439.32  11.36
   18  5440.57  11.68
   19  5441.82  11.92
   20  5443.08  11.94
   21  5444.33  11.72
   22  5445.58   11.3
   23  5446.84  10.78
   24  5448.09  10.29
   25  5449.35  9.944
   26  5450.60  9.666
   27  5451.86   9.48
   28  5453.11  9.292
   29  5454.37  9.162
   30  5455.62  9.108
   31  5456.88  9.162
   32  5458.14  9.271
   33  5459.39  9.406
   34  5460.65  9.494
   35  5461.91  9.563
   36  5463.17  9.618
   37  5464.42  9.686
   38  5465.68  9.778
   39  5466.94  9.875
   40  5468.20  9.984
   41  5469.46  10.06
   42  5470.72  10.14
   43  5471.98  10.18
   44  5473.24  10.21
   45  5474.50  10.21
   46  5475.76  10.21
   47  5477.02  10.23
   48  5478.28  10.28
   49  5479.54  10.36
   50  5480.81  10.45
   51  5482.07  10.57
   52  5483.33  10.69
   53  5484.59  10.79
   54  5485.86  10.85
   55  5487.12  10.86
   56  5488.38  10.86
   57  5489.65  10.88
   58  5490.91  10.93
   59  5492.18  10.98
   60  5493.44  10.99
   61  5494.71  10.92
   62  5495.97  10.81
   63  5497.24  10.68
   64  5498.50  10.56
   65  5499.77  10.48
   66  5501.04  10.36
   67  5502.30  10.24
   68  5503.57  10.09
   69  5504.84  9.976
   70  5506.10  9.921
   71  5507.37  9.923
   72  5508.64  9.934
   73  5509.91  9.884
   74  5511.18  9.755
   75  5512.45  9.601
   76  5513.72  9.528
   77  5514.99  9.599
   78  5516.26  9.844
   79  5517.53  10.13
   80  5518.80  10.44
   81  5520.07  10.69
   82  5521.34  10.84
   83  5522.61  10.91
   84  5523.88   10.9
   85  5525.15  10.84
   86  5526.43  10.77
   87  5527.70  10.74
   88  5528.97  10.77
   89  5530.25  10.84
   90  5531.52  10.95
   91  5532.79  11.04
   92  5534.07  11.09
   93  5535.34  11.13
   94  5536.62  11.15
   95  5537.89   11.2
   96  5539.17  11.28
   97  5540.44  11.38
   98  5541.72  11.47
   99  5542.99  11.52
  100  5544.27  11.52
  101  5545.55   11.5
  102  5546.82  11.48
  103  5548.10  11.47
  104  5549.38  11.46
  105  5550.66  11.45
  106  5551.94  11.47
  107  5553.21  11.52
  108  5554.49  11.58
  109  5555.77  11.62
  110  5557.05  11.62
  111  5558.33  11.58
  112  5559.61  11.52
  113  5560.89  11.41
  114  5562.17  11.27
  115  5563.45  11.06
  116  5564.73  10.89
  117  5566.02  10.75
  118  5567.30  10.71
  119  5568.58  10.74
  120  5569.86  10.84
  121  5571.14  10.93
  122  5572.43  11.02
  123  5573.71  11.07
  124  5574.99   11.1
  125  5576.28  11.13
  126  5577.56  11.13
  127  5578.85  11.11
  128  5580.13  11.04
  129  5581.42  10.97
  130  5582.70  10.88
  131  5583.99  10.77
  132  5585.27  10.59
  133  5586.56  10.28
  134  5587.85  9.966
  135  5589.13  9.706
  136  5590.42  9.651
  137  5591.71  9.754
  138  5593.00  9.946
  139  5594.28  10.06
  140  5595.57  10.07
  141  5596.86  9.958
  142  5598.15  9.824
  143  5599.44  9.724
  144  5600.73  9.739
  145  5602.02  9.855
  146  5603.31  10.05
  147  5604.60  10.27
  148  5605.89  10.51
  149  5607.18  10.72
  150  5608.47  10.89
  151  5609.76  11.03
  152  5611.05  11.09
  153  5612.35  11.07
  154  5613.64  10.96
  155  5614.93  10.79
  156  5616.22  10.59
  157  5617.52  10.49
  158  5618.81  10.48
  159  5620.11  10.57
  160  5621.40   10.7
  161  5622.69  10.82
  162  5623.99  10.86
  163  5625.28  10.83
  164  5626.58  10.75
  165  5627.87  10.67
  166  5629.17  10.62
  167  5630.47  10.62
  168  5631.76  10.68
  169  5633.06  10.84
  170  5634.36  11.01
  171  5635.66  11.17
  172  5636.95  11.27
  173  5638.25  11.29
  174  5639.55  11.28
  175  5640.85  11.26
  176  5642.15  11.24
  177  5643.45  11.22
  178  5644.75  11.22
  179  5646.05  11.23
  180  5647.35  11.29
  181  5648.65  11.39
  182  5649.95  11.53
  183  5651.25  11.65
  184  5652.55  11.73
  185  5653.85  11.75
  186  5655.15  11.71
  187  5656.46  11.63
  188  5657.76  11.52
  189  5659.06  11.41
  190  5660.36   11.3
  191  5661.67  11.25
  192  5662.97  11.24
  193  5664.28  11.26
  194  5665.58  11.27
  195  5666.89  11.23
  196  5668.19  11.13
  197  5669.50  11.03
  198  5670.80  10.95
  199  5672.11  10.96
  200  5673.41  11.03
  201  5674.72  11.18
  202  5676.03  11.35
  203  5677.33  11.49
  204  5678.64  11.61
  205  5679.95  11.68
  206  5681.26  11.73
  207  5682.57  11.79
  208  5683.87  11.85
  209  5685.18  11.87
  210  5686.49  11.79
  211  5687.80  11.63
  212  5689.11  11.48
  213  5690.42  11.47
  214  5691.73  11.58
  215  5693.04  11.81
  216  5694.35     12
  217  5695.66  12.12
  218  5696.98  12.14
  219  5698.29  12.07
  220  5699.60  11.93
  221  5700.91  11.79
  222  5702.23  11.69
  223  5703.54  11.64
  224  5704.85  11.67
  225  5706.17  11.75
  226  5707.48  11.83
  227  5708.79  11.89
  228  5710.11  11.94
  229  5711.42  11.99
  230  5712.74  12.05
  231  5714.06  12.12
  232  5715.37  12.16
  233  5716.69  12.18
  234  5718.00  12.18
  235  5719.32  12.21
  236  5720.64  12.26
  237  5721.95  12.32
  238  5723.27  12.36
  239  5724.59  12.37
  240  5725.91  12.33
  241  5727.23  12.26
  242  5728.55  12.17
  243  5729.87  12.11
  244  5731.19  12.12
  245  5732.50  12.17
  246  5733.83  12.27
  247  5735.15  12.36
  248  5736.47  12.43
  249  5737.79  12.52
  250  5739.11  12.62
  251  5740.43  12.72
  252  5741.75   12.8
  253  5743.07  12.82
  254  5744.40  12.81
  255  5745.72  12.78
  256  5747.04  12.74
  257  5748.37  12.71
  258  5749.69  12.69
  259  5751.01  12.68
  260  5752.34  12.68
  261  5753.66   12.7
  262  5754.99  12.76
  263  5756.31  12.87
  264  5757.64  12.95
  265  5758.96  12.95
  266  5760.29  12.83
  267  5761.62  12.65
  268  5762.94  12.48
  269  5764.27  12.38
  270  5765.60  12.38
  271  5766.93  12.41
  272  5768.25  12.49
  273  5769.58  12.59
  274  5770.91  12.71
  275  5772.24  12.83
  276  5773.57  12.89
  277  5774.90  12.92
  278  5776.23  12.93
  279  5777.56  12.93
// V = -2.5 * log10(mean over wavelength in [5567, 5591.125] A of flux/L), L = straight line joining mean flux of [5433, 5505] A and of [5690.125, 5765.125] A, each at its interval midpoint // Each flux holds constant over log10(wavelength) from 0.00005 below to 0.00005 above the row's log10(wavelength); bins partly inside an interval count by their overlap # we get 0.05 mag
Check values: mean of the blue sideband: 10.4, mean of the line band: 10.7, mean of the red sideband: 12.3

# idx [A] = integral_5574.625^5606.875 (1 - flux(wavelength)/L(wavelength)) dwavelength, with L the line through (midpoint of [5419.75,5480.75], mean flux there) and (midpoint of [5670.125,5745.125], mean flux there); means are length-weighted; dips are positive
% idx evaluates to 2.7 A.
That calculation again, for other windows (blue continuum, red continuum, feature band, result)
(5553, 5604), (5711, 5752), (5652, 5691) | 0.9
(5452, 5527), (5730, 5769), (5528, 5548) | -1.1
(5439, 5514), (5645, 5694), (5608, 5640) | 0.9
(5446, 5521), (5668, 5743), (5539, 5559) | -1.6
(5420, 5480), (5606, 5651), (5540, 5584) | -2.0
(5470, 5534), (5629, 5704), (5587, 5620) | 2.3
